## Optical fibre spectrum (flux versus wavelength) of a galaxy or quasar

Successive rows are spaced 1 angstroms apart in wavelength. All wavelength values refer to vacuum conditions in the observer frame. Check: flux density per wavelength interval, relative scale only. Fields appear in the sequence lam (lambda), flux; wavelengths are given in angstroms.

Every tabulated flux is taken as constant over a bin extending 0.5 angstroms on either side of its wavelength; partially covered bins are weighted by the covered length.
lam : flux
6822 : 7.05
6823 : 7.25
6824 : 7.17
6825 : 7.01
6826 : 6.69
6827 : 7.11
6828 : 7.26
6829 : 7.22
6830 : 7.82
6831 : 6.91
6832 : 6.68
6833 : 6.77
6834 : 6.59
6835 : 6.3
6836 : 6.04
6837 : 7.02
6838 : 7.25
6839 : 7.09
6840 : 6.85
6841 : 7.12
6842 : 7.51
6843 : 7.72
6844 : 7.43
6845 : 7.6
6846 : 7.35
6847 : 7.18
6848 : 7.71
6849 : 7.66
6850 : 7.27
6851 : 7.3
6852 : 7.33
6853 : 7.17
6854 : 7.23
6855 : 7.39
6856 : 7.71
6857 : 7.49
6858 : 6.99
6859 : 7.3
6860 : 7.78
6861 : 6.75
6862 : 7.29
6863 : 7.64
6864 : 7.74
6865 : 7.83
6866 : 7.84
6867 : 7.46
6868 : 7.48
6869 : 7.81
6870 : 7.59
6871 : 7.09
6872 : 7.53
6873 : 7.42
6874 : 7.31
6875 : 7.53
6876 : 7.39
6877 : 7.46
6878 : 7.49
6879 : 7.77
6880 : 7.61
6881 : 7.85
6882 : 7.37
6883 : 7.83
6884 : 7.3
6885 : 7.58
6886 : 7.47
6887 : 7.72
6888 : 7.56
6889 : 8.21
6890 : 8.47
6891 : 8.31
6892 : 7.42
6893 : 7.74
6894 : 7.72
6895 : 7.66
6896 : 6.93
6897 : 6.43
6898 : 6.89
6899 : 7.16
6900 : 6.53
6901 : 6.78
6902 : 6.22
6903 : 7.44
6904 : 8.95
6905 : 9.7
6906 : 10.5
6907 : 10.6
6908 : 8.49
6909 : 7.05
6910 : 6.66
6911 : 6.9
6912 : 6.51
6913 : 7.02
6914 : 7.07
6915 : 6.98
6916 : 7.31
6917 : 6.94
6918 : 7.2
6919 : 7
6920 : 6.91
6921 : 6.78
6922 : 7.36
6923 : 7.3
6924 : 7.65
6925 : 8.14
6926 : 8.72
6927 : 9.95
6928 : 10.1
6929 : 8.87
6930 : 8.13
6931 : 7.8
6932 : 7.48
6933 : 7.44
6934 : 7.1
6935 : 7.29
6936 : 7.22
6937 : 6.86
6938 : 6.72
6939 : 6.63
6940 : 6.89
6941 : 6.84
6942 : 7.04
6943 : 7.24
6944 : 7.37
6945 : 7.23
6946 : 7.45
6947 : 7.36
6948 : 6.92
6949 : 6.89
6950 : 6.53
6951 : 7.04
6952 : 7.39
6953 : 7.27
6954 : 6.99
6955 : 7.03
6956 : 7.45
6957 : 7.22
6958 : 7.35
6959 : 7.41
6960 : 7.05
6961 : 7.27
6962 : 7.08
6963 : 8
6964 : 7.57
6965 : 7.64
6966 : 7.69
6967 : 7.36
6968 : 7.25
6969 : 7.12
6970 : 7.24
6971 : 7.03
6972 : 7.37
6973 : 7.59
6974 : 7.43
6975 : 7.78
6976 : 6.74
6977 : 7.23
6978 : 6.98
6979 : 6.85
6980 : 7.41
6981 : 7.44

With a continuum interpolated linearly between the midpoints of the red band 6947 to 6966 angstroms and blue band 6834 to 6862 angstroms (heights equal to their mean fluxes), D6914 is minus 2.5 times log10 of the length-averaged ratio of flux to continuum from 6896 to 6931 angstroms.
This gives -0.067 mag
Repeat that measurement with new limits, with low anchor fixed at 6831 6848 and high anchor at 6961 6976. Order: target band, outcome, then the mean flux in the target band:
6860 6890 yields -0.06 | 7.57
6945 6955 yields 0.04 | 7.1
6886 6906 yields -0.06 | 7.64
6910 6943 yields -0.02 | 7.43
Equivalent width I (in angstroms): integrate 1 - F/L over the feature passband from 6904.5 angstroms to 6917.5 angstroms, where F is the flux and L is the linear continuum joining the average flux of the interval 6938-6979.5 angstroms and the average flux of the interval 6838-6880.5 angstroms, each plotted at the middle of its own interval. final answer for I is -0.9 angstroms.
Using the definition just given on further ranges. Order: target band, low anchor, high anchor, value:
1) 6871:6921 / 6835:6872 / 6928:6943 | -1.1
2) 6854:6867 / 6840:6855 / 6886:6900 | -0.1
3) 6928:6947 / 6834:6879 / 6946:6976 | -0.2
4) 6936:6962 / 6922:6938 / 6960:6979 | 1.9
